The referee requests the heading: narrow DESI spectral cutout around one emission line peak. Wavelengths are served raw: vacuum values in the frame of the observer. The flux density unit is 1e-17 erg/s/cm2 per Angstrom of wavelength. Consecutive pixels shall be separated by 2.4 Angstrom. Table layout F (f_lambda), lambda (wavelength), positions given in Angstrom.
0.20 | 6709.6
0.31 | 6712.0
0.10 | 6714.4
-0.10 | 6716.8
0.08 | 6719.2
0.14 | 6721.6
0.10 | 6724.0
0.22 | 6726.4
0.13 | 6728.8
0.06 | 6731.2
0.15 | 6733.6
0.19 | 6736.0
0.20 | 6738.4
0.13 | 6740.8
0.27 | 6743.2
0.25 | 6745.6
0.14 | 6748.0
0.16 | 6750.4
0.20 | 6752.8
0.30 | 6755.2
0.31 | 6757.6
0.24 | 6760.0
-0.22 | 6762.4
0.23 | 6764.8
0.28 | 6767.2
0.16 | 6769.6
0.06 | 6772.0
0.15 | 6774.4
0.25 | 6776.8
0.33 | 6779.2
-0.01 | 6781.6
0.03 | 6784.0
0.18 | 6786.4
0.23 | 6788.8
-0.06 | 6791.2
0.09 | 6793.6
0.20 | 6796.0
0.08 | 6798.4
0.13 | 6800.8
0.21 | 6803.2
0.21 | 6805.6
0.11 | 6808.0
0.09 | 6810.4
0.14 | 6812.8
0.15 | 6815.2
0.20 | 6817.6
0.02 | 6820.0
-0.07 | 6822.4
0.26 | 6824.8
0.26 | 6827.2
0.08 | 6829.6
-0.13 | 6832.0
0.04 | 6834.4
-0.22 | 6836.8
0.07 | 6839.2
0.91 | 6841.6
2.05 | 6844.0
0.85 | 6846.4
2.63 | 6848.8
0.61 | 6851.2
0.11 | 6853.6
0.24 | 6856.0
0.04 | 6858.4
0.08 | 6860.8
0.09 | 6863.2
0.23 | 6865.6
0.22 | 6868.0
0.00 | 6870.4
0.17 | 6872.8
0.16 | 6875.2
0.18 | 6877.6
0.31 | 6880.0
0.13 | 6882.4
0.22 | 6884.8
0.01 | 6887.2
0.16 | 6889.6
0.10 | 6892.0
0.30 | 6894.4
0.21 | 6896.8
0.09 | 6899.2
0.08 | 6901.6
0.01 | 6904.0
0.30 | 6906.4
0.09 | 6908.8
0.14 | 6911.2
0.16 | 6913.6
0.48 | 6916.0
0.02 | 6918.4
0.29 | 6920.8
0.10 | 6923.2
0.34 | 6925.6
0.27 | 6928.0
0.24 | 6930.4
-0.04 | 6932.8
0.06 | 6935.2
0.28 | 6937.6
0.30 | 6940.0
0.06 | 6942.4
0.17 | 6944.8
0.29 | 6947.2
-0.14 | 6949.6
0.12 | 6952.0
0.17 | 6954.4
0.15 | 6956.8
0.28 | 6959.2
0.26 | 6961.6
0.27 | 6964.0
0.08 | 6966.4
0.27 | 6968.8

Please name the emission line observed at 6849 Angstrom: [O II] 3727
